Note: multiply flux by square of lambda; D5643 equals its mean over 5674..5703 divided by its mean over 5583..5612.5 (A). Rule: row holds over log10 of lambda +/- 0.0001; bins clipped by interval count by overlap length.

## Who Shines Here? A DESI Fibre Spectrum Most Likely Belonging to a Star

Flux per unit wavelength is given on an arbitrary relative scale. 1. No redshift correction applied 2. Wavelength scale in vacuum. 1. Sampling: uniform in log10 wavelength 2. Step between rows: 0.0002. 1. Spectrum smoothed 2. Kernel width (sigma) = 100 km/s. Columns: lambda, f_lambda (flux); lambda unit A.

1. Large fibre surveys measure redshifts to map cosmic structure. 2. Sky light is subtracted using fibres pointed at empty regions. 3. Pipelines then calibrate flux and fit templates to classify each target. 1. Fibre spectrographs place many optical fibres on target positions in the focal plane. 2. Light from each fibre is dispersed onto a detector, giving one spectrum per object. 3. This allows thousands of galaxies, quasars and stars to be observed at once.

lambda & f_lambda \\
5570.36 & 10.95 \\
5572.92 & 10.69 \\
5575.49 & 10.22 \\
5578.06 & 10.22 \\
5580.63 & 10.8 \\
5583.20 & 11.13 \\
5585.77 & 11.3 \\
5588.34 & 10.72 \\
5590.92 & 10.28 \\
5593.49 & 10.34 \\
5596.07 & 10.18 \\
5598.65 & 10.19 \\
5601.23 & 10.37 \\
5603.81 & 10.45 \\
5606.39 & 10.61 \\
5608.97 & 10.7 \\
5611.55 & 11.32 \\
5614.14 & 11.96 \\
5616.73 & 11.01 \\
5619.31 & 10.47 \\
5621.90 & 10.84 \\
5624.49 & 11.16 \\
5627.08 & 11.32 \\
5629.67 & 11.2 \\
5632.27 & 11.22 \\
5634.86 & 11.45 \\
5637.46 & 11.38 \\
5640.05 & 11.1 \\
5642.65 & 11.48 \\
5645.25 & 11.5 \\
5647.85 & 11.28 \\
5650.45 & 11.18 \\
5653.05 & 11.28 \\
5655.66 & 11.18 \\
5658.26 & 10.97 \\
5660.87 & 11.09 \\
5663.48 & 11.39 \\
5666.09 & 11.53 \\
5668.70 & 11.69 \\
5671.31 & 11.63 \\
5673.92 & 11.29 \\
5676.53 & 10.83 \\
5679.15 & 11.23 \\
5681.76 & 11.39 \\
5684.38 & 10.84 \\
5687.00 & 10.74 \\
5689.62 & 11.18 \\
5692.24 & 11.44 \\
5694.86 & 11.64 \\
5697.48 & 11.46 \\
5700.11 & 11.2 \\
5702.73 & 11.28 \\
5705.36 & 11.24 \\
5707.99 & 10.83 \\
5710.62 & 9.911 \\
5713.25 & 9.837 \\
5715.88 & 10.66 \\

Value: 1.1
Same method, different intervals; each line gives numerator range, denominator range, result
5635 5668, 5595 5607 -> 1.11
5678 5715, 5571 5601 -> 1.09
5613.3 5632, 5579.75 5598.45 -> 1.06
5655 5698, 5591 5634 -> 1.06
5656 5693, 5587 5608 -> 1.11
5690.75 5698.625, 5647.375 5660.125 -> 1.05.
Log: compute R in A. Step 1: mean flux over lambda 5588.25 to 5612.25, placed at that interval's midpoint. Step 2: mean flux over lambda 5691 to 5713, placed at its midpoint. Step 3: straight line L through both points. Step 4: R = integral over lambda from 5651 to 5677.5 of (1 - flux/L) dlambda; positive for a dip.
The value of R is -1.08 A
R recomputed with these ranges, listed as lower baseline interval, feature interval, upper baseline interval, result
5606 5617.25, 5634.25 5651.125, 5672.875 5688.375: -0.3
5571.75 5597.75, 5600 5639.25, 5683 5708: -0.9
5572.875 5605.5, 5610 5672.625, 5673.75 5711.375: -2.6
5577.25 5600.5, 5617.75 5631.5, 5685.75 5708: -0.3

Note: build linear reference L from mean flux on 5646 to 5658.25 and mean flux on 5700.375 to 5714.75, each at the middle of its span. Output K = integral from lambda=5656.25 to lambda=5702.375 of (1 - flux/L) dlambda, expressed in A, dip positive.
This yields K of -1.36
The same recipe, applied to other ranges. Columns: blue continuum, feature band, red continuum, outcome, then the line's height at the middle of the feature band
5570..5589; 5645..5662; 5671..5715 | -0.4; 10.9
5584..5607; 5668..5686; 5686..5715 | -0.6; 10.9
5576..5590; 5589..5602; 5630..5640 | 0.7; 10.9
